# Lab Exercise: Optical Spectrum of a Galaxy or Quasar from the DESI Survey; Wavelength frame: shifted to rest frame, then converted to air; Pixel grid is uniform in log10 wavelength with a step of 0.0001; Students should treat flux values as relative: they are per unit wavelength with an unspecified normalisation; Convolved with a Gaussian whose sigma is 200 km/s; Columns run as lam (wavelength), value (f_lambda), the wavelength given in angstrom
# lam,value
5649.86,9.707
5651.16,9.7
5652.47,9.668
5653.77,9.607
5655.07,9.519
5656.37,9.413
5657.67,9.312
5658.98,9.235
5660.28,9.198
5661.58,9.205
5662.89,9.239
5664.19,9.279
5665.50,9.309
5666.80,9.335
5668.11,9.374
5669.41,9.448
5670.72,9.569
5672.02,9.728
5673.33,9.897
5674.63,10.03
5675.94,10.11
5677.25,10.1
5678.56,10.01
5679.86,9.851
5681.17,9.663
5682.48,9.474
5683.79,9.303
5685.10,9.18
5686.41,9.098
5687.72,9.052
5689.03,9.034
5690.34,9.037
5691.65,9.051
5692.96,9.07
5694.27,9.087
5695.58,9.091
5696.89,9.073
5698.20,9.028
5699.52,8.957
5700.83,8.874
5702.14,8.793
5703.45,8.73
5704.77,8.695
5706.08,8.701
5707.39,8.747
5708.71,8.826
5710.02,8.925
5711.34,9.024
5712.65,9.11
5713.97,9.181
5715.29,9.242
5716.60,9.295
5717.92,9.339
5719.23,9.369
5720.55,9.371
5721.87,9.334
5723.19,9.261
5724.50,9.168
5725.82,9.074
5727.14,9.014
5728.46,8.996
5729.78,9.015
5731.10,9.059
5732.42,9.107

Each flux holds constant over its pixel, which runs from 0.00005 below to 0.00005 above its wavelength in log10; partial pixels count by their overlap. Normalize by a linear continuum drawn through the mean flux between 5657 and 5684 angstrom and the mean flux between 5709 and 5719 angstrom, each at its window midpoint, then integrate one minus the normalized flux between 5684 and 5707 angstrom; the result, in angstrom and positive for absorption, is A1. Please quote 0.9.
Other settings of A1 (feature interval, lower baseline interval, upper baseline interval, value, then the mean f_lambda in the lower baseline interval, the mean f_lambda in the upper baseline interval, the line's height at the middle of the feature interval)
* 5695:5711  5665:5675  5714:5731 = 0.8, 9.59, 9.2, 9.34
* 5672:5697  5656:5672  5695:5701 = -0.8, 9.34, 9.01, 9.14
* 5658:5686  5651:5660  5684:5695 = -0.8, 9.47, 9.09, 9.28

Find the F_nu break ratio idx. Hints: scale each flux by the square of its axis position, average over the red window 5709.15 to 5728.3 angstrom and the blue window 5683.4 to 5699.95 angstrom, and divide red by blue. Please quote 1.0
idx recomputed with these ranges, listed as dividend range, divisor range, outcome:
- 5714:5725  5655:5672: 1.01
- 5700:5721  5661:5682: 0.95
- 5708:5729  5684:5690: 1.02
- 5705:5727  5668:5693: 0.97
